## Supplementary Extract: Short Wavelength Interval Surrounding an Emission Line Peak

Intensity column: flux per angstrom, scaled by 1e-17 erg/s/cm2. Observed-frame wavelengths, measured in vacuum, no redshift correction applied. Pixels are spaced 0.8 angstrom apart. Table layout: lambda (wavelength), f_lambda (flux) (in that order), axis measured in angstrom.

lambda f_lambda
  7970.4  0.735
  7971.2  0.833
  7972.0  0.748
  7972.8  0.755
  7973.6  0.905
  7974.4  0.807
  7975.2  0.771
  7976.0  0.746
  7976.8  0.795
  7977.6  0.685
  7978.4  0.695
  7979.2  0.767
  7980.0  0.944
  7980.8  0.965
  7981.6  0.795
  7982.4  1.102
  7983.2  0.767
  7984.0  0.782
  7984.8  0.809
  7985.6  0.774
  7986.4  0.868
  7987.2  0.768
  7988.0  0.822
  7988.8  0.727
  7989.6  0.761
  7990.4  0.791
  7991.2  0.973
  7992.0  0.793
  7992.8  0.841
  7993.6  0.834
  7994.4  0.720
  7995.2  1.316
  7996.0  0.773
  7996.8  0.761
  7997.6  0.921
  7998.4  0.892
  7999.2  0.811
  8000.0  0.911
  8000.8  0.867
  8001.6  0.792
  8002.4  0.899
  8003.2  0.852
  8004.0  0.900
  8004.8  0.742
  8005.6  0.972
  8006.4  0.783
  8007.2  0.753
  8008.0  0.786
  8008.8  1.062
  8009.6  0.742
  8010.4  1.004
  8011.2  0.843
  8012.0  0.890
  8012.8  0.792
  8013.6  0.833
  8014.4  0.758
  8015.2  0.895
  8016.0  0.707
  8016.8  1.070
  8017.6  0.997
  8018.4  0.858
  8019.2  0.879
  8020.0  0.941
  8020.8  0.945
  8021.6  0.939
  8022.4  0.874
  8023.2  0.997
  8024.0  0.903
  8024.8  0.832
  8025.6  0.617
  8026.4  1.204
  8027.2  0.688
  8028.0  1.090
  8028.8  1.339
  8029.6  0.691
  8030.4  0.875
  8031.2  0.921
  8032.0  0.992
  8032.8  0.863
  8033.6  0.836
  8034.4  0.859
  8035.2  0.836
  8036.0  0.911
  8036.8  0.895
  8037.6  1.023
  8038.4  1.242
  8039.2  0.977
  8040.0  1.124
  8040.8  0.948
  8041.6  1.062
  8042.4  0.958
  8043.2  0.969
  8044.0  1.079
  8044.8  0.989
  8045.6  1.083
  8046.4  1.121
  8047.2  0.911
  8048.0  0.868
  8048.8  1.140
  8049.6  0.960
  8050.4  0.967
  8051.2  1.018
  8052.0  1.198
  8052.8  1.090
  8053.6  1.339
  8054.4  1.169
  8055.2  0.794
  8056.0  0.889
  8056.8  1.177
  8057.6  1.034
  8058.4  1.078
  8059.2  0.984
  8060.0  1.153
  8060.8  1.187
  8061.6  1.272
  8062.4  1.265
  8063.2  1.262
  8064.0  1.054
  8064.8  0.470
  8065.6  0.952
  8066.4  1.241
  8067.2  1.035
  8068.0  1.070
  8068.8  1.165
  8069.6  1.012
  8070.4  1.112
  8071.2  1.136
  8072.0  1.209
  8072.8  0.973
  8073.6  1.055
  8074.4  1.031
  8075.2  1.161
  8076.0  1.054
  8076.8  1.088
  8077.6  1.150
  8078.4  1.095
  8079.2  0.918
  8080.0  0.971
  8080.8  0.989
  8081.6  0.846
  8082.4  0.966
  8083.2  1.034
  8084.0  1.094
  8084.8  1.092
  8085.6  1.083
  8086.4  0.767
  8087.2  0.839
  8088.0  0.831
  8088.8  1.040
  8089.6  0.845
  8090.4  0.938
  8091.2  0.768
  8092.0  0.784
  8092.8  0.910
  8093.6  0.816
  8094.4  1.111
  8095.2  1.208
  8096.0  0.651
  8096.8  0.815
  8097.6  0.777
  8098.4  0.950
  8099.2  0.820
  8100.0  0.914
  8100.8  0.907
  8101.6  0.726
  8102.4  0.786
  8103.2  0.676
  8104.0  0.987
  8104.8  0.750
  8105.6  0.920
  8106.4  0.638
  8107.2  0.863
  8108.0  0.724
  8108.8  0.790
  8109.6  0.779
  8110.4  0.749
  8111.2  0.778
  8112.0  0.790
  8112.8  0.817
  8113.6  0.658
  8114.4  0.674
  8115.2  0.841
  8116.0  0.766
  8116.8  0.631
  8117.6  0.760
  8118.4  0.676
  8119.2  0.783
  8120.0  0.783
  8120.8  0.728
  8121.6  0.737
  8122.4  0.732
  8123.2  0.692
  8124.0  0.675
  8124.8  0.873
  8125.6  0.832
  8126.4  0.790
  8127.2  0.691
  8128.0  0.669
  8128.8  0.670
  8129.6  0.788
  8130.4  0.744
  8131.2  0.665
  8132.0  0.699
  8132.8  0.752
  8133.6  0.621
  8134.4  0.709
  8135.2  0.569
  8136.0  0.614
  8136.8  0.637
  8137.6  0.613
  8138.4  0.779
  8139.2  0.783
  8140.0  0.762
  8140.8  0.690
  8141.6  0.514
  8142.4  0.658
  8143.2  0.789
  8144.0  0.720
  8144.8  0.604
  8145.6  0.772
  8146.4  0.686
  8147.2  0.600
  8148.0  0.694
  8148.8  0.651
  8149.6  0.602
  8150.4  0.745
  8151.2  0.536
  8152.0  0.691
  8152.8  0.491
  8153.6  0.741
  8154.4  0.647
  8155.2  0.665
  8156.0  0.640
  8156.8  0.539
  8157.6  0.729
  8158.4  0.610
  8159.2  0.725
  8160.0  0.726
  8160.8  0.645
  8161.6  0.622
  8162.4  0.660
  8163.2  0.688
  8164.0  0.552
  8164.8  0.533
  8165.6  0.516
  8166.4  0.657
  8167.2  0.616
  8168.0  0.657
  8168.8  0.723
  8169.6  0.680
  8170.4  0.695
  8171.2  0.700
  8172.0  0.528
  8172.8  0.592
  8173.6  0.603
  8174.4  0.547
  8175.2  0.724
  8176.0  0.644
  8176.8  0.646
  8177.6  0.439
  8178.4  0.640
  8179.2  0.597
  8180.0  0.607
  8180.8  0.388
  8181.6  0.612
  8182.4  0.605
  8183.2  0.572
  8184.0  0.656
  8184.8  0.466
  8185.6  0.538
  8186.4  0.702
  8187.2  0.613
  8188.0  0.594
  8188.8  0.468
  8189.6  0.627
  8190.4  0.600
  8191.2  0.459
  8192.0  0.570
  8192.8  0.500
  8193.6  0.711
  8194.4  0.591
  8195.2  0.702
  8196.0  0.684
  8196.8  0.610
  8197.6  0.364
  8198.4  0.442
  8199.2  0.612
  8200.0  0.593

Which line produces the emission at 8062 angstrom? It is C III]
